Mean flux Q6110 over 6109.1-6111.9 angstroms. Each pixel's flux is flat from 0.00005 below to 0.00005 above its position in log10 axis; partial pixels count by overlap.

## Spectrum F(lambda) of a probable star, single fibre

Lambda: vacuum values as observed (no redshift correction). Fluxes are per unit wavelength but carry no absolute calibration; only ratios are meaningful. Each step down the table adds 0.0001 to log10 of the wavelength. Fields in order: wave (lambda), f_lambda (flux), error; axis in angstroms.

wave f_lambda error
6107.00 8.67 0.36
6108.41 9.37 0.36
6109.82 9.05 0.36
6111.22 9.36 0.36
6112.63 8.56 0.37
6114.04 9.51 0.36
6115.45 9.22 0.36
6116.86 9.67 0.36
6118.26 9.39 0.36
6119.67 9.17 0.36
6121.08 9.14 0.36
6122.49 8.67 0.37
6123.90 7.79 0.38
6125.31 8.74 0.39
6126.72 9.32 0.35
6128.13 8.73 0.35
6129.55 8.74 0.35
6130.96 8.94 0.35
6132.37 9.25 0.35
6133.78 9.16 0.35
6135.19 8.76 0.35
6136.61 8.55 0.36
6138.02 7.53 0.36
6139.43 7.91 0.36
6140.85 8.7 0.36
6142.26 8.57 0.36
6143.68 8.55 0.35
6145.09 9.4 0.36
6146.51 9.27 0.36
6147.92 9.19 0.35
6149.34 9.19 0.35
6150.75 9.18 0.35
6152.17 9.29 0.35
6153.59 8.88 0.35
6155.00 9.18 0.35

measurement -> 9.22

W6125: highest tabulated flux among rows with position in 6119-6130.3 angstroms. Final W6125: 9.32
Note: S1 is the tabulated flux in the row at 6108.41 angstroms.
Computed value 9.37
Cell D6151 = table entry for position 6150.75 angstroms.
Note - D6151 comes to 9.18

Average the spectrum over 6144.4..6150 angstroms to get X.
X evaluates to 9.26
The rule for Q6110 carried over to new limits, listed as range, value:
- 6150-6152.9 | 9.23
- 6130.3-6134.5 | 9.13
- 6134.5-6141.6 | 8.29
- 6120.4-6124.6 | 8.53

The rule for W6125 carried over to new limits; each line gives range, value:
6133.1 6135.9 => 9.16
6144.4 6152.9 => 9.4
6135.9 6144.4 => 8.7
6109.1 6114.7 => 9.51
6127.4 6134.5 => 9.25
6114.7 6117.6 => 9.67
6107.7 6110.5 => 9.37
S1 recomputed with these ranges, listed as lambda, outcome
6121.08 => 9.14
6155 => 9.18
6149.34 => 9.19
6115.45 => 9.22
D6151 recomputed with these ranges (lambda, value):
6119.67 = 9.17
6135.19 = 8.76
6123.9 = 7.79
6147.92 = 9.19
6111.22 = 9.36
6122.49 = 8.67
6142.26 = 8.57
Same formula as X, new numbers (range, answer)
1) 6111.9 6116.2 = 9.09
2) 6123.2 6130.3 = 8.66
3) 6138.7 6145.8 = 8.62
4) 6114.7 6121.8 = 9.32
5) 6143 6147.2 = 9.08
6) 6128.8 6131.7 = 8.83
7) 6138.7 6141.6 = 8.31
